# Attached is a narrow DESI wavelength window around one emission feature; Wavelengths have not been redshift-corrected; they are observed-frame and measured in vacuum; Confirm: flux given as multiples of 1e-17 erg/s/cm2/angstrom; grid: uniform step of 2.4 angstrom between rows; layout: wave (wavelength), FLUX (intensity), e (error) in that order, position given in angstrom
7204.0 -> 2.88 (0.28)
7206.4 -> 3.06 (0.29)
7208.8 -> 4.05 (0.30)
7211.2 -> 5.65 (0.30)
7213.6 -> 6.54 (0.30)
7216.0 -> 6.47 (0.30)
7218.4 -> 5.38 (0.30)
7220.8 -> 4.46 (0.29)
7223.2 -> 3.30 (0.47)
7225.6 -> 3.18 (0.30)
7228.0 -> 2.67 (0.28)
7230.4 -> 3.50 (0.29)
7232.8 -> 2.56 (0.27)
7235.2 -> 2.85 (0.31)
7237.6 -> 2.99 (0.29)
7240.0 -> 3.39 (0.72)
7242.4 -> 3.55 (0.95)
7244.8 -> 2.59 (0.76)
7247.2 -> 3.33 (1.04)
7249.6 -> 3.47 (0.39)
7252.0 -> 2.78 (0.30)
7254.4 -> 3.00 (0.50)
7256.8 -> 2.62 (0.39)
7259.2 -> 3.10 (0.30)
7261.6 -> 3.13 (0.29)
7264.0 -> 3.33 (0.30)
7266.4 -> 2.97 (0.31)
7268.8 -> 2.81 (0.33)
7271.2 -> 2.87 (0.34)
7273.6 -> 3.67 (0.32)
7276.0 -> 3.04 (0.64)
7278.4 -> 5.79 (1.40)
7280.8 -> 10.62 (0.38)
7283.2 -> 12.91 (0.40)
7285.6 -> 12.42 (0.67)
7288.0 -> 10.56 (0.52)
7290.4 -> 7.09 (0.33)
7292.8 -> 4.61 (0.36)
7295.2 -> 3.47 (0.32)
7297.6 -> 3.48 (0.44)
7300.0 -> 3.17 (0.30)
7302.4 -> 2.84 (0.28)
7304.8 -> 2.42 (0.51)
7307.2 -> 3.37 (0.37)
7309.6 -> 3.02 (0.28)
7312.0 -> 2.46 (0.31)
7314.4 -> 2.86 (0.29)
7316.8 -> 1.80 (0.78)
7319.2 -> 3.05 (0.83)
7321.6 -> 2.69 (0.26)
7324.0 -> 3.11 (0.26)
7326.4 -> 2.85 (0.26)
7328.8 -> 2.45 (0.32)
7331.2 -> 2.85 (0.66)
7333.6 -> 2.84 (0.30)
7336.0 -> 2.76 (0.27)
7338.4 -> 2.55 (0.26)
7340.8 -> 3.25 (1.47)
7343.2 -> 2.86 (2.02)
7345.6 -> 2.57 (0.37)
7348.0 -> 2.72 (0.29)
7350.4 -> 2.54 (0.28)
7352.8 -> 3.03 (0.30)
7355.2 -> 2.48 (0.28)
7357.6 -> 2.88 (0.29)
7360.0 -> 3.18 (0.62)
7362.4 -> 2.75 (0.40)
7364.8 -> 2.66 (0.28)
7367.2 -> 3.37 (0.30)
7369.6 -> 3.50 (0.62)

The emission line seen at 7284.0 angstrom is [O III]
